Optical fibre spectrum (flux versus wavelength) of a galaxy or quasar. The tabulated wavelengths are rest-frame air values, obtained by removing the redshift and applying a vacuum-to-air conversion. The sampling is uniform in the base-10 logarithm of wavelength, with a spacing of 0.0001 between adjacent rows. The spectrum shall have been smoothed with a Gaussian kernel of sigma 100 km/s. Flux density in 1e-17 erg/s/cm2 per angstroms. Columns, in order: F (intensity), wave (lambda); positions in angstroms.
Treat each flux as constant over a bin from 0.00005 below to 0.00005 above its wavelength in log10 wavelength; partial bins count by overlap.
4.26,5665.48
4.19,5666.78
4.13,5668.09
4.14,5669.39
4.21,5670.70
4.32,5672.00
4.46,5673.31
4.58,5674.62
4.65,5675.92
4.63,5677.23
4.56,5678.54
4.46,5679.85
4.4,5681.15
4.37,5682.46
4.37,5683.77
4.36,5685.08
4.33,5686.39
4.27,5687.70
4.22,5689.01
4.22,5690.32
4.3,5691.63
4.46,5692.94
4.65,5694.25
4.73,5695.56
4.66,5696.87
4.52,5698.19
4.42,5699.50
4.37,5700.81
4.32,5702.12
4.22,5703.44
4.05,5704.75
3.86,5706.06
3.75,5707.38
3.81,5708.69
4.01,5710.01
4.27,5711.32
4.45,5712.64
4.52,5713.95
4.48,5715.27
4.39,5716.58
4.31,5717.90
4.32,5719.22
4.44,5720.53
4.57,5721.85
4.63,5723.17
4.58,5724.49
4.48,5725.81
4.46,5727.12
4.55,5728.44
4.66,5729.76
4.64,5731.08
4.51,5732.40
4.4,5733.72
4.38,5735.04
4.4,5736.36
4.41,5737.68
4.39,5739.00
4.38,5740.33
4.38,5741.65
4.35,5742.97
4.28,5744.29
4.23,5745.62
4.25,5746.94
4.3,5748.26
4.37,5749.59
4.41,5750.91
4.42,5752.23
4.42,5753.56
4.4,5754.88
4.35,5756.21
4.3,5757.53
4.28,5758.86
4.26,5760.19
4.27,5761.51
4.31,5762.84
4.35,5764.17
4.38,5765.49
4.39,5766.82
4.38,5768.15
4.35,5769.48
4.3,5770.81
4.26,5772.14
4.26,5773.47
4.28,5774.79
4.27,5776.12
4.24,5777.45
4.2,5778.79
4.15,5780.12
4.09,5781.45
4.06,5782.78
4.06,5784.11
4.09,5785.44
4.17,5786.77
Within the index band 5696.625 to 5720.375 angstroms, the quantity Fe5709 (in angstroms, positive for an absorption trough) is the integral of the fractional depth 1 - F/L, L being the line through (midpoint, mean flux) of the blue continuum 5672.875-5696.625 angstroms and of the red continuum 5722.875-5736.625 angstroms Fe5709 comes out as 1.2 angstroms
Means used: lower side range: 4.45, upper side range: 4.52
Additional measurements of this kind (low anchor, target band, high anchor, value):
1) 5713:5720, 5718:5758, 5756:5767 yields -0.5 angstroms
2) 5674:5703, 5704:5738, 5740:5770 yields 0.3 angstroms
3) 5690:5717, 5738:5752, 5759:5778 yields -0.1 angstroms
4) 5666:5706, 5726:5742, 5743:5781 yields -0.5 angstroms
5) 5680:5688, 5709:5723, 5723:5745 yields 0.2 angstroms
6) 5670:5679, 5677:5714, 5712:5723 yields 1.2 angstroms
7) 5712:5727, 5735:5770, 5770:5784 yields -0.2 angstroms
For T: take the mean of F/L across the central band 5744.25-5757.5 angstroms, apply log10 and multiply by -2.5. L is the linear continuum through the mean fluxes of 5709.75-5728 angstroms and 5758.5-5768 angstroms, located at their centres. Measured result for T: 0.00 mag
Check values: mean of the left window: 4.43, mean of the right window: 4.32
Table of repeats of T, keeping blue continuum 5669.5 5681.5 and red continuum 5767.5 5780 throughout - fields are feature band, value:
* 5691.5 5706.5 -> 0.006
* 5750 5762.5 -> -0.010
